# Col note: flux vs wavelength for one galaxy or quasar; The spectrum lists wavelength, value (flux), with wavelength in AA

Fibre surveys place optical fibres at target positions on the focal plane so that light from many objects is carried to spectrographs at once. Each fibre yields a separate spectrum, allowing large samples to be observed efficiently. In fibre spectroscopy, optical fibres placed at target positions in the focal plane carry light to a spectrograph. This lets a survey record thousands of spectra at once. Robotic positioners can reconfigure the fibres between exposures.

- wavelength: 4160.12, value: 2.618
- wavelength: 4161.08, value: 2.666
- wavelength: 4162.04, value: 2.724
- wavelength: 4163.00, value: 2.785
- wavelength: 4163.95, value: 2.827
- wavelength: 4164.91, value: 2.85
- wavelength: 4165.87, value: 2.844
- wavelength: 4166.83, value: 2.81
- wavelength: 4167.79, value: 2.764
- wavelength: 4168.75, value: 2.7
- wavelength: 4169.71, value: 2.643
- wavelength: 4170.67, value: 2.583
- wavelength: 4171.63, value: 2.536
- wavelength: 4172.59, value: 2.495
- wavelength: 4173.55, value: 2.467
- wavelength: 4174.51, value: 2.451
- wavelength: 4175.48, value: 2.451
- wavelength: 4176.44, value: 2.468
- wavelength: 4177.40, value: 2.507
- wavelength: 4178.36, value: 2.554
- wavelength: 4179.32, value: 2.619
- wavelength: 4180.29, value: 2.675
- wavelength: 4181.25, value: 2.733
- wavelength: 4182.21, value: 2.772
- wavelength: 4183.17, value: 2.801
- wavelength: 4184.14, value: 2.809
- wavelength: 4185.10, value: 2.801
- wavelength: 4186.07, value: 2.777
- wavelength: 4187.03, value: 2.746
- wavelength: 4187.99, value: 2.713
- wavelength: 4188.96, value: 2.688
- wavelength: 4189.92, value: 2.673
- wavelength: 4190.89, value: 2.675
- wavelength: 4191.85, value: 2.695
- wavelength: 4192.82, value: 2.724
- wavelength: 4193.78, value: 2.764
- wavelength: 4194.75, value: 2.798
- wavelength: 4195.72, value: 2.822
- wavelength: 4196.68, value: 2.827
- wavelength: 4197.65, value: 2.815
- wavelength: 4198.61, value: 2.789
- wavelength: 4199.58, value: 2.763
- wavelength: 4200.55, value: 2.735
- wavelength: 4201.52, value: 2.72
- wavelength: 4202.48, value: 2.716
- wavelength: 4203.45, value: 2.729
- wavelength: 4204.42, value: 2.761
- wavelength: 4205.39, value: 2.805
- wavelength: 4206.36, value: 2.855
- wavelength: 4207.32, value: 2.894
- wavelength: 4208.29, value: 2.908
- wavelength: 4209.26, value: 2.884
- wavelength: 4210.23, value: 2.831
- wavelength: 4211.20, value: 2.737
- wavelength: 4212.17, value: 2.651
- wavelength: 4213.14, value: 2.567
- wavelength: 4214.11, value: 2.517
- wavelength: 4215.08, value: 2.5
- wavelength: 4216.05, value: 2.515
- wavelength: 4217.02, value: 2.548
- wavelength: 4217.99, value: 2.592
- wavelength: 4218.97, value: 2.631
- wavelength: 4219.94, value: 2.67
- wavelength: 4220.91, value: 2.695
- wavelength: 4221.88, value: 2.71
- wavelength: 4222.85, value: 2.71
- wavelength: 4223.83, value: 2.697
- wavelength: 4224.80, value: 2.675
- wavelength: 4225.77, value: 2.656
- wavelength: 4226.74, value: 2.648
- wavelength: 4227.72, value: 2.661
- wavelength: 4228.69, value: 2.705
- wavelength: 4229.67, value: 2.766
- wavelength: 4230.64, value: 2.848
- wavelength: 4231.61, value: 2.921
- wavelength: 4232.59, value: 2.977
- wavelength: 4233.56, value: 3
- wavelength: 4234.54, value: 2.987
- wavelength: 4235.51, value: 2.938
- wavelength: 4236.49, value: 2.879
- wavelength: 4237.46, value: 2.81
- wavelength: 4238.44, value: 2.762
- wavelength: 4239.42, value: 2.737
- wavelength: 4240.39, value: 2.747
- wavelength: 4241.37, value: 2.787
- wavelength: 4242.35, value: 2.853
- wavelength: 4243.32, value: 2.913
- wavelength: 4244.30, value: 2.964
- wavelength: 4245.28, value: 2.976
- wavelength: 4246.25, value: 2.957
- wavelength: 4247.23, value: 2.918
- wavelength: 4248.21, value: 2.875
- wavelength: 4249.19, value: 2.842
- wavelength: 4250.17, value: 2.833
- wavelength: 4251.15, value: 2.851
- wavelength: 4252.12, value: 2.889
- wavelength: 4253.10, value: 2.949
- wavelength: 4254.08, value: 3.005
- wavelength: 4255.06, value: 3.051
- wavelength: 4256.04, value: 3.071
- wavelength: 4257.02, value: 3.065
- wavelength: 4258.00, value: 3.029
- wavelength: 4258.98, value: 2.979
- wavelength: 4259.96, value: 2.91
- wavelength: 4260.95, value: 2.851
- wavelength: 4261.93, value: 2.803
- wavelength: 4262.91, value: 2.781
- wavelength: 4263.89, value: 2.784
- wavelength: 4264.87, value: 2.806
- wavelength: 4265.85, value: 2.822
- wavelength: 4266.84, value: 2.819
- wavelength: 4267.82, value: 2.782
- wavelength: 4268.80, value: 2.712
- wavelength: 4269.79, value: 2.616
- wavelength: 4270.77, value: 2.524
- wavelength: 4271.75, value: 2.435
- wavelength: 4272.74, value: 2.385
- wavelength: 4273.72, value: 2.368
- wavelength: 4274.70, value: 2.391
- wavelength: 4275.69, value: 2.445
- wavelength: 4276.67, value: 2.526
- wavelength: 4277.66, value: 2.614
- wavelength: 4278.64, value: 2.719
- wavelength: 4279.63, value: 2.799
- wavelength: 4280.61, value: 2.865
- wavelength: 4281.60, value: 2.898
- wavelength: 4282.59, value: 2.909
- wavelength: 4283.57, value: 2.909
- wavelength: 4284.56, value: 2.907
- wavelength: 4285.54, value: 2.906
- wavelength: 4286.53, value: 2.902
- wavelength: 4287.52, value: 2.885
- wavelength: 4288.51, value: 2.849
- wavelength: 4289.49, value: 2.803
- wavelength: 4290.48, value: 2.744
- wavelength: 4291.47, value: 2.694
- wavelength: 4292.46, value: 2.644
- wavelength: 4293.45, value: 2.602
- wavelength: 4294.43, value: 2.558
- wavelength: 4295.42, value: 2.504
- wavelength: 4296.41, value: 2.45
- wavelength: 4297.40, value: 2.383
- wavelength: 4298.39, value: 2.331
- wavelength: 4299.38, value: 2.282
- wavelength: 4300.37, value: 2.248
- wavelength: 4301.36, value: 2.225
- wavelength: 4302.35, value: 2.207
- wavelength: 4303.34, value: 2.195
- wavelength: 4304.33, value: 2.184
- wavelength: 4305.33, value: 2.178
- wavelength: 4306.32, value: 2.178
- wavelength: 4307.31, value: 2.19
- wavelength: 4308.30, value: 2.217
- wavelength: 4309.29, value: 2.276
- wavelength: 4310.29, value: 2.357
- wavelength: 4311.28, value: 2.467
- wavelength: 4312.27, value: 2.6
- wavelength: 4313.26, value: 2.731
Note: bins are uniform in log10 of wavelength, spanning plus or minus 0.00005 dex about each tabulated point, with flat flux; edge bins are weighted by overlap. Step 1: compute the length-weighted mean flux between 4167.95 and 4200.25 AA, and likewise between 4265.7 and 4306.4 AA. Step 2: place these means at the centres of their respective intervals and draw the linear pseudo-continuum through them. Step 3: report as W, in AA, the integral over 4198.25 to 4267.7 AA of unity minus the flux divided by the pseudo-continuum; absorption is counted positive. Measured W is -4.6 AA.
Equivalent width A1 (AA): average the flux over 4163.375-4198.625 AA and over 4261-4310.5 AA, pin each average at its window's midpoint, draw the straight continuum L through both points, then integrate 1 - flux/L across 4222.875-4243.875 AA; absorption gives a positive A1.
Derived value -1.4 AA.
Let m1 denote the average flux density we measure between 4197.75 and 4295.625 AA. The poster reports 2.77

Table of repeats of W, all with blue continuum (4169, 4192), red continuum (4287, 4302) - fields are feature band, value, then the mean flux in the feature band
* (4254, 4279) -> -1.65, 2.74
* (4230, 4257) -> -3.31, 2.9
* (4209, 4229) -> -0.36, 2.65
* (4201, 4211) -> -0.73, 2.81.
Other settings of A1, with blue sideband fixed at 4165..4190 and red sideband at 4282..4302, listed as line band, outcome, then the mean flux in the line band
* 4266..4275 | 0.23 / 2.57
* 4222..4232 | -0.29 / 2.73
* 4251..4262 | -1.34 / 2.96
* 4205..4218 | -0.25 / 2.7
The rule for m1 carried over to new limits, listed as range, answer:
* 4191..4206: 2.76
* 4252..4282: 2.76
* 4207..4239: 2.74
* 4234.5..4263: 2.9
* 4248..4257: 2.94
